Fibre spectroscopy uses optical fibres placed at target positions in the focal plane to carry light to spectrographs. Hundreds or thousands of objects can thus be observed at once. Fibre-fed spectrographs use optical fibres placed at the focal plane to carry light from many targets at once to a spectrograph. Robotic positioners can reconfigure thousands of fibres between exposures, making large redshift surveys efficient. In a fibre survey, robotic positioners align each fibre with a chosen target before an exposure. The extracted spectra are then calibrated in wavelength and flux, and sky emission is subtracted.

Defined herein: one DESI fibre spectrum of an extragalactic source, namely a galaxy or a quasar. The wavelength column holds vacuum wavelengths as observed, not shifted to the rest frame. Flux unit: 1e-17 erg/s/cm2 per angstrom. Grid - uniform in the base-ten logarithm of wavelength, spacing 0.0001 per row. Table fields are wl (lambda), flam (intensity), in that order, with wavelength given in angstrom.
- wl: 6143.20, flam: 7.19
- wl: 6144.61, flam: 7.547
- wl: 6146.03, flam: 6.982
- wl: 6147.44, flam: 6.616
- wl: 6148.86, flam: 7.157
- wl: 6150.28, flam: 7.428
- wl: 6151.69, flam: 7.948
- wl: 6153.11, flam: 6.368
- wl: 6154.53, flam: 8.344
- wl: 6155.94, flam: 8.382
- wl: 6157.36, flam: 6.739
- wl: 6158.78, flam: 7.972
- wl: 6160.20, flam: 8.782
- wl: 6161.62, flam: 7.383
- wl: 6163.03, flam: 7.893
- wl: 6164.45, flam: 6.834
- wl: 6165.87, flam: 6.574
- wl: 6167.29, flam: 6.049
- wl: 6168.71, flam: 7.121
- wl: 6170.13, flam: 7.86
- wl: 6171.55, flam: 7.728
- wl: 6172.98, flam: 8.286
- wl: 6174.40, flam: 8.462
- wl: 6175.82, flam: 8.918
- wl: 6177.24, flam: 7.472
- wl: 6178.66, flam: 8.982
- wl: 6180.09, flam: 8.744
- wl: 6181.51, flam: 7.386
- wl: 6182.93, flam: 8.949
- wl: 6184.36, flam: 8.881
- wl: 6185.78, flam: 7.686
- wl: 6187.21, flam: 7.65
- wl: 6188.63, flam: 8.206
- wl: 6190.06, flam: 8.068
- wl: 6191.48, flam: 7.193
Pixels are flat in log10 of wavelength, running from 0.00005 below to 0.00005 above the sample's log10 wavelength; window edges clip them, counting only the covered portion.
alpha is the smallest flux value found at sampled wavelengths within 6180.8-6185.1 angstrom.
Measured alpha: 7.386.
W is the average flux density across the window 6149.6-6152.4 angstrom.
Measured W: 7.7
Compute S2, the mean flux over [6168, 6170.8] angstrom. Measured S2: 7.49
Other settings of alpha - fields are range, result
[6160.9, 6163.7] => 7.383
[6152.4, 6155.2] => 6.368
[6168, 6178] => 7.121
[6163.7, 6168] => 6.049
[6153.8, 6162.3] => 6.739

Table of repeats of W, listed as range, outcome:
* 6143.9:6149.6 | 7.07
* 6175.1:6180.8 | 8.53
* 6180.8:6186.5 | 8.22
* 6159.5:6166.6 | 7.49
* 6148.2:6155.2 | 7.44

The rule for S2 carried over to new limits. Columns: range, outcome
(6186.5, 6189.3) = 7.94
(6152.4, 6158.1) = 7.46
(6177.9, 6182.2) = 8.36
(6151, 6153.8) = 7.15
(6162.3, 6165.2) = 7.37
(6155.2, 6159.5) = 7.71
